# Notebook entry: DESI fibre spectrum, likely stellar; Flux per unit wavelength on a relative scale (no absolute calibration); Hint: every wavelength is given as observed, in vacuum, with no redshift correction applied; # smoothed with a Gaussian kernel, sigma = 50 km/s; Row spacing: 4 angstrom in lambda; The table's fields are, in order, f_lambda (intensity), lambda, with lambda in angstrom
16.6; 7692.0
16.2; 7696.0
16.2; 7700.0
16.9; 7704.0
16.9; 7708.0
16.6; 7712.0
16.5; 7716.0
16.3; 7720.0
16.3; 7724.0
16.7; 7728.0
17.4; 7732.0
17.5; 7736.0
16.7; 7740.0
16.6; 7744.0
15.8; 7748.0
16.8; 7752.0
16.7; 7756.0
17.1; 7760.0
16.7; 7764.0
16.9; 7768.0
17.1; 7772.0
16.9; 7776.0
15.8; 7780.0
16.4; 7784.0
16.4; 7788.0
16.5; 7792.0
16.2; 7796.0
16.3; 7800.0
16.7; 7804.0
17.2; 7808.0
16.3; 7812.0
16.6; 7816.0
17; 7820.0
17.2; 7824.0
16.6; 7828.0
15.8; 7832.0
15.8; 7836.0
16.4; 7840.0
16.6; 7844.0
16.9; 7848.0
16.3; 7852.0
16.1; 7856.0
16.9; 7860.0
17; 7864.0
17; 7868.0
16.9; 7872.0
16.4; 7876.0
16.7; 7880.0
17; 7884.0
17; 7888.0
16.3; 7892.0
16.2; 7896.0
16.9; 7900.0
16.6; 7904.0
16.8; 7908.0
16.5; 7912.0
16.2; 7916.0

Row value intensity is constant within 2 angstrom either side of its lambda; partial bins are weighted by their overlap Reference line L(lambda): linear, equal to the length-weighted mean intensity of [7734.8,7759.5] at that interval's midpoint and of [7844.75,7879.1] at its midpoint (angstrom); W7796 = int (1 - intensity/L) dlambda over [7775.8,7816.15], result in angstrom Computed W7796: 0.5 angstrom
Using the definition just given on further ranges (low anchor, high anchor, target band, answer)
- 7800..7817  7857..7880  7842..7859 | 0.26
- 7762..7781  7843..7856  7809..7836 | 0.07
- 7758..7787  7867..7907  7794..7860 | 0.71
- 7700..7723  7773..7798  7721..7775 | -0.96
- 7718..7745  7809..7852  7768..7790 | 0.15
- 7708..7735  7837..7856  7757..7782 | -0.22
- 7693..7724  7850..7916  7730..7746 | -0.51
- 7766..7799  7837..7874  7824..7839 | 0.33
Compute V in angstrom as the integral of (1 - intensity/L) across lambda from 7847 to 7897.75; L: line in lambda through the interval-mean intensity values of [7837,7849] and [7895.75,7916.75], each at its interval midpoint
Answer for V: -0.3 angstrom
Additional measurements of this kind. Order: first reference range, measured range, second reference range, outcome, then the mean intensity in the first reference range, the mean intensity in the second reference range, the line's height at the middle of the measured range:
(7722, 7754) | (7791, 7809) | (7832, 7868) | 0.05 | 16.7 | 16.5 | 16.6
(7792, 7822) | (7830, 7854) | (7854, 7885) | 0.55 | 16.6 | 16.7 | 16.7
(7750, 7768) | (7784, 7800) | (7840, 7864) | 0.37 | 16.8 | 16.6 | 16.7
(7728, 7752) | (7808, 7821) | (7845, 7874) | 0.04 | 16.8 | 16.7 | 16.7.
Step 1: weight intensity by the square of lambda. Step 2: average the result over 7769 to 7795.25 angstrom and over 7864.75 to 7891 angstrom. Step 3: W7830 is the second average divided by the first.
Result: 1.0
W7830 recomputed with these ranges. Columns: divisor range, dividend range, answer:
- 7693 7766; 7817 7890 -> 1.03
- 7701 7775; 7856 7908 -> 1.04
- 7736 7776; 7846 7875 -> 1.02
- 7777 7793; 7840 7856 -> 1.03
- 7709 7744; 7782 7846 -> 1.01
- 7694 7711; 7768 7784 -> 1.02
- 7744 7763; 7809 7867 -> 1.02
